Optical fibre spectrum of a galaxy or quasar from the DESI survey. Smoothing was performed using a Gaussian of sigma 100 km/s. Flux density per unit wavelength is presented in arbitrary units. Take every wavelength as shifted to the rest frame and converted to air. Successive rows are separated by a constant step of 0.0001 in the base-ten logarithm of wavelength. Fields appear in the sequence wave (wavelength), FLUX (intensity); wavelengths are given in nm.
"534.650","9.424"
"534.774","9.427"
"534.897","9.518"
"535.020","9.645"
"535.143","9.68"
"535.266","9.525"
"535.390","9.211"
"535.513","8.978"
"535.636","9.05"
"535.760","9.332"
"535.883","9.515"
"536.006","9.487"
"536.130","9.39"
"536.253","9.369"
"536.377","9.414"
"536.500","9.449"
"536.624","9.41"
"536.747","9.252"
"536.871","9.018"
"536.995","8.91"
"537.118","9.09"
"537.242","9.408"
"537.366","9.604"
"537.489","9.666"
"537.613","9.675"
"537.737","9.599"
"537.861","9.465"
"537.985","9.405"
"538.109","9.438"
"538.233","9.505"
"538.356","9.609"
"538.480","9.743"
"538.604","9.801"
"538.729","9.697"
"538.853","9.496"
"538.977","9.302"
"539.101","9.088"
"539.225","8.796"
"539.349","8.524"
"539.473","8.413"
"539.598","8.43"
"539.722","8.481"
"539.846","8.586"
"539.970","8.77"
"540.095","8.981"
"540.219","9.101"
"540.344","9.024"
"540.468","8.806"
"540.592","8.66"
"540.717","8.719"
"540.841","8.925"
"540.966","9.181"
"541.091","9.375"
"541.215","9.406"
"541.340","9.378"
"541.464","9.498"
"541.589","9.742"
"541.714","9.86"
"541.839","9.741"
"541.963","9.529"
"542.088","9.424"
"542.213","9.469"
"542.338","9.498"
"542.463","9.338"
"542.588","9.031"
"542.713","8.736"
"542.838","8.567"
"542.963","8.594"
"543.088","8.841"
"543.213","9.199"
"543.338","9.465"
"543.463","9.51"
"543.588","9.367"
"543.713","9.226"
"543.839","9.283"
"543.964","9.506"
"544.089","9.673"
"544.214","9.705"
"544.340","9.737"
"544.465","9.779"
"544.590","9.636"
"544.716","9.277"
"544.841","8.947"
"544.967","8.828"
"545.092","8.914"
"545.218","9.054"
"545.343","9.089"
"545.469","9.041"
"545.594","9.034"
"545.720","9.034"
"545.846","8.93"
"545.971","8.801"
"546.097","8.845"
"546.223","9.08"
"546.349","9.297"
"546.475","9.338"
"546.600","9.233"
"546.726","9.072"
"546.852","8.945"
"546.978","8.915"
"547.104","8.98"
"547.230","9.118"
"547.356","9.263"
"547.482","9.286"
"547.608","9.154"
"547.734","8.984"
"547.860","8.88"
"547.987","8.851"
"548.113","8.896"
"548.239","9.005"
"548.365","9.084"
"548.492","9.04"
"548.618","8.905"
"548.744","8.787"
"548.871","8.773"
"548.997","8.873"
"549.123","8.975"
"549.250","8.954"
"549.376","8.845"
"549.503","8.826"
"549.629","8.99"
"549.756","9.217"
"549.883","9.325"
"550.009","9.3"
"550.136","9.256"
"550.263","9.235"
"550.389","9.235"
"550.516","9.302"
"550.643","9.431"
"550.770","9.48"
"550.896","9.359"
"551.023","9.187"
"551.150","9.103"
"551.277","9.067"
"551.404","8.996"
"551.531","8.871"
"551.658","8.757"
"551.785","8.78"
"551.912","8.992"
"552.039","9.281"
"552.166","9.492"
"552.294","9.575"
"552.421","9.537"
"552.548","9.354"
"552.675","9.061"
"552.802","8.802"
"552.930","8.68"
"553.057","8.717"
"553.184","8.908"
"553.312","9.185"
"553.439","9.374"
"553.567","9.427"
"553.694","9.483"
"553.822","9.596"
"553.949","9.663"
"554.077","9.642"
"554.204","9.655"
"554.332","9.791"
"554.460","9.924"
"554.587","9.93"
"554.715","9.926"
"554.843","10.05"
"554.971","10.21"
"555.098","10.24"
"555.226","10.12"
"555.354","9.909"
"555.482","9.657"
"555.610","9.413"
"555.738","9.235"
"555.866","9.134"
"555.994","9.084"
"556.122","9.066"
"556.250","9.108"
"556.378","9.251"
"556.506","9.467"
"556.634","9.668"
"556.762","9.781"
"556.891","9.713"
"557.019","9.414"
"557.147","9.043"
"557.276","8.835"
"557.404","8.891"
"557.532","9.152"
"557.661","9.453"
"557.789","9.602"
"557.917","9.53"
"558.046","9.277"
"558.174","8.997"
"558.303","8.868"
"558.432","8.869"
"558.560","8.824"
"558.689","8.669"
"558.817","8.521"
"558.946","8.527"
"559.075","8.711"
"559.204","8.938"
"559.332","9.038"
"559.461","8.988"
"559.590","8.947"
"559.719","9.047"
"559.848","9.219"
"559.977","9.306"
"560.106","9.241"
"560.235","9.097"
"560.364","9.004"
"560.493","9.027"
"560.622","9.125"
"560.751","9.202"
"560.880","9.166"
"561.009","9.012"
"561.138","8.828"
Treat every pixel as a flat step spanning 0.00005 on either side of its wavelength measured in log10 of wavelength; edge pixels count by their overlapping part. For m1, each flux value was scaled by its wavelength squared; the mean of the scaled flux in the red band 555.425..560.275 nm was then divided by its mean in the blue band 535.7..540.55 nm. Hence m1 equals 1.06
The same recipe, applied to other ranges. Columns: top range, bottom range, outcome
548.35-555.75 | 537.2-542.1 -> 1.05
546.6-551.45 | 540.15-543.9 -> 1.01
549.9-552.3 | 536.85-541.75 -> 1.04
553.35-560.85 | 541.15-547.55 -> 1.06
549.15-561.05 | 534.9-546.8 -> 1.05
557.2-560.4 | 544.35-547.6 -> 1.04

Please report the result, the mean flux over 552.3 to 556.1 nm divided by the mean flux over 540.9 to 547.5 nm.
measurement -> 1.03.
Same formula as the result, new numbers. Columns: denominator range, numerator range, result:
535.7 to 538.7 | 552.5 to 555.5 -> 1.01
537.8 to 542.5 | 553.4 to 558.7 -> 1.03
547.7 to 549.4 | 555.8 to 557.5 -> 1.04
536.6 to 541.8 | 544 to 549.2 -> 0.99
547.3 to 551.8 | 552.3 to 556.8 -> 1.05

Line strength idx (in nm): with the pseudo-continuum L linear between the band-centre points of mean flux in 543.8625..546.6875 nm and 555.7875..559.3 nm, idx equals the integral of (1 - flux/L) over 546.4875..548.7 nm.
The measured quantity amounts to 0.04 nm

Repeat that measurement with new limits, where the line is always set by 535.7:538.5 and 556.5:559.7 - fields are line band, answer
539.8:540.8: 0.057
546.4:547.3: 0.018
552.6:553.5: 0.021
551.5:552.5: 0.002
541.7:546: 0.035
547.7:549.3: 0.056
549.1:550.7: 0.013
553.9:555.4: -0.126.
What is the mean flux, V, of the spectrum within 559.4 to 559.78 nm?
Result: 8.99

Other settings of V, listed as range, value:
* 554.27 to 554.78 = 9.89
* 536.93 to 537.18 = 9.01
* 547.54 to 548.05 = 8.96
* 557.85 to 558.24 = 9.27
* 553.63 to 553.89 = 9.56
